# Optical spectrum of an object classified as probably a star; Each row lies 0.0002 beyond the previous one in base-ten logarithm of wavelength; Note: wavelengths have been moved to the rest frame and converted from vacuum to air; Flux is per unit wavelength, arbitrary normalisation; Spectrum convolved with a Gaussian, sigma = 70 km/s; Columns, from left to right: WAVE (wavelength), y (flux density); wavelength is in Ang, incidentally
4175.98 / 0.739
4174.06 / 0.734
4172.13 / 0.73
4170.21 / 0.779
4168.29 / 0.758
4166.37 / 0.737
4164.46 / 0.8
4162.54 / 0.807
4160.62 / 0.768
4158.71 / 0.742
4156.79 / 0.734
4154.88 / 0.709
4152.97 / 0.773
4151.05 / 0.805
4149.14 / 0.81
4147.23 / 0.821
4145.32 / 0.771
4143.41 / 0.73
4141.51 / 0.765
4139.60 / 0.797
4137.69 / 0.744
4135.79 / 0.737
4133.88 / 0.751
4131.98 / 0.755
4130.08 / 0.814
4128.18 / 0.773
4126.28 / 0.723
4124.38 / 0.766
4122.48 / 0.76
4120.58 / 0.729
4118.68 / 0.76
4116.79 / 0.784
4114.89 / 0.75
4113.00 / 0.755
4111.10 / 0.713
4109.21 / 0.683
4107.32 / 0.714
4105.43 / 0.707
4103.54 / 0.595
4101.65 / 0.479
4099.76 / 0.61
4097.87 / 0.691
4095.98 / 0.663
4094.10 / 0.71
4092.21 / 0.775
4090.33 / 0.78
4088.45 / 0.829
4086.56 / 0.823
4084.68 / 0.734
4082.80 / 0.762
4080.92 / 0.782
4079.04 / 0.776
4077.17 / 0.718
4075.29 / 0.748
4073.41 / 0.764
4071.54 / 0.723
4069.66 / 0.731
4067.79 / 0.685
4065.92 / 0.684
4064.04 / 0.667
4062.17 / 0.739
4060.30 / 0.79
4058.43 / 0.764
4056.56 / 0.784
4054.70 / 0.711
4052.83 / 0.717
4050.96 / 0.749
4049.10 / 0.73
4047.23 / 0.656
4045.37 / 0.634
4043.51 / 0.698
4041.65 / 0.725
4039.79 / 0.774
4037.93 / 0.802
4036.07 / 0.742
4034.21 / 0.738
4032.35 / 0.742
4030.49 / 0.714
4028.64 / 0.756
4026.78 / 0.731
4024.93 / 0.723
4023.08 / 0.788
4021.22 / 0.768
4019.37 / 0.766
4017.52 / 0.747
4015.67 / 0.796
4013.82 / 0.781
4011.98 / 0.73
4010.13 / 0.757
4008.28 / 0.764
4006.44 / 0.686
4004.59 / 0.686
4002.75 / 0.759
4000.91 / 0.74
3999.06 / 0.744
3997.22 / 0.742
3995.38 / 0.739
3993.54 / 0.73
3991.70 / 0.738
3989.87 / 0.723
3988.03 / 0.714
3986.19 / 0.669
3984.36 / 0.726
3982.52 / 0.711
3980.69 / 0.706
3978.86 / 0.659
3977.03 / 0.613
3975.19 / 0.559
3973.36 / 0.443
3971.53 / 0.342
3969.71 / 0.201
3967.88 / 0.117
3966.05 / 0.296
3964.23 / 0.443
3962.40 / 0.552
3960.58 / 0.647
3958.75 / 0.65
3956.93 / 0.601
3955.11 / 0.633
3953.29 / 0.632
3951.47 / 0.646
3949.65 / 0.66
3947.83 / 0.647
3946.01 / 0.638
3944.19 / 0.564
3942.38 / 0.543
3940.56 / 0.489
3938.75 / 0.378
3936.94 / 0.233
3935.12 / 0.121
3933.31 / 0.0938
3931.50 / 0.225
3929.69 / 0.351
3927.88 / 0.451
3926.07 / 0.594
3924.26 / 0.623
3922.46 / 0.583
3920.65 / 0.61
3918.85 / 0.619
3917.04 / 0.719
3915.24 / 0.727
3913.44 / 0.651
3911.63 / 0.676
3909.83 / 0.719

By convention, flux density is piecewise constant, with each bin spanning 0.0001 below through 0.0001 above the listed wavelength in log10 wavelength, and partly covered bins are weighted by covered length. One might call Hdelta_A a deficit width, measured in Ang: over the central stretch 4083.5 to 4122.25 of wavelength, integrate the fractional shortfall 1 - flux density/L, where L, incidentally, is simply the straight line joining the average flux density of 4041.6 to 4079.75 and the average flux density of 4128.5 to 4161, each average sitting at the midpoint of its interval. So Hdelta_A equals 1.5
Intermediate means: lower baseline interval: 0.723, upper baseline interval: 0.766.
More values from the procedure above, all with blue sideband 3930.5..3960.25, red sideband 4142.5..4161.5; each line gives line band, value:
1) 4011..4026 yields -4.5 Ang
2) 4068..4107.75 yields -2.4 Ang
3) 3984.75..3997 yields -3.8 Ang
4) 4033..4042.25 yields -2.2 Ang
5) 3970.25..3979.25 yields 0.4 Ang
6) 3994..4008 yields -4.2 Ang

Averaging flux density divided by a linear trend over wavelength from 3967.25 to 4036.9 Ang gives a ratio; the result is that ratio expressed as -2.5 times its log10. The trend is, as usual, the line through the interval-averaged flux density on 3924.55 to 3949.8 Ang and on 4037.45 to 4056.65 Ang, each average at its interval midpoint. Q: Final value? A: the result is -0.13 mag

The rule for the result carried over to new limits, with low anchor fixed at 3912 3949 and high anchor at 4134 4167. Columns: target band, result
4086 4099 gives -0.080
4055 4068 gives -0.116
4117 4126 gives -0.032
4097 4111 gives 0.107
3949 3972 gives 0.076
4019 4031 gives -0.219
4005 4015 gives -0.241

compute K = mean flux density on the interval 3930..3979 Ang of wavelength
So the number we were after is 0.463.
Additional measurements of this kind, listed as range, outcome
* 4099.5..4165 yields 0.742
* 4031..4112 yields 0.722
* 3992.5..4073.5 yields 0.736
